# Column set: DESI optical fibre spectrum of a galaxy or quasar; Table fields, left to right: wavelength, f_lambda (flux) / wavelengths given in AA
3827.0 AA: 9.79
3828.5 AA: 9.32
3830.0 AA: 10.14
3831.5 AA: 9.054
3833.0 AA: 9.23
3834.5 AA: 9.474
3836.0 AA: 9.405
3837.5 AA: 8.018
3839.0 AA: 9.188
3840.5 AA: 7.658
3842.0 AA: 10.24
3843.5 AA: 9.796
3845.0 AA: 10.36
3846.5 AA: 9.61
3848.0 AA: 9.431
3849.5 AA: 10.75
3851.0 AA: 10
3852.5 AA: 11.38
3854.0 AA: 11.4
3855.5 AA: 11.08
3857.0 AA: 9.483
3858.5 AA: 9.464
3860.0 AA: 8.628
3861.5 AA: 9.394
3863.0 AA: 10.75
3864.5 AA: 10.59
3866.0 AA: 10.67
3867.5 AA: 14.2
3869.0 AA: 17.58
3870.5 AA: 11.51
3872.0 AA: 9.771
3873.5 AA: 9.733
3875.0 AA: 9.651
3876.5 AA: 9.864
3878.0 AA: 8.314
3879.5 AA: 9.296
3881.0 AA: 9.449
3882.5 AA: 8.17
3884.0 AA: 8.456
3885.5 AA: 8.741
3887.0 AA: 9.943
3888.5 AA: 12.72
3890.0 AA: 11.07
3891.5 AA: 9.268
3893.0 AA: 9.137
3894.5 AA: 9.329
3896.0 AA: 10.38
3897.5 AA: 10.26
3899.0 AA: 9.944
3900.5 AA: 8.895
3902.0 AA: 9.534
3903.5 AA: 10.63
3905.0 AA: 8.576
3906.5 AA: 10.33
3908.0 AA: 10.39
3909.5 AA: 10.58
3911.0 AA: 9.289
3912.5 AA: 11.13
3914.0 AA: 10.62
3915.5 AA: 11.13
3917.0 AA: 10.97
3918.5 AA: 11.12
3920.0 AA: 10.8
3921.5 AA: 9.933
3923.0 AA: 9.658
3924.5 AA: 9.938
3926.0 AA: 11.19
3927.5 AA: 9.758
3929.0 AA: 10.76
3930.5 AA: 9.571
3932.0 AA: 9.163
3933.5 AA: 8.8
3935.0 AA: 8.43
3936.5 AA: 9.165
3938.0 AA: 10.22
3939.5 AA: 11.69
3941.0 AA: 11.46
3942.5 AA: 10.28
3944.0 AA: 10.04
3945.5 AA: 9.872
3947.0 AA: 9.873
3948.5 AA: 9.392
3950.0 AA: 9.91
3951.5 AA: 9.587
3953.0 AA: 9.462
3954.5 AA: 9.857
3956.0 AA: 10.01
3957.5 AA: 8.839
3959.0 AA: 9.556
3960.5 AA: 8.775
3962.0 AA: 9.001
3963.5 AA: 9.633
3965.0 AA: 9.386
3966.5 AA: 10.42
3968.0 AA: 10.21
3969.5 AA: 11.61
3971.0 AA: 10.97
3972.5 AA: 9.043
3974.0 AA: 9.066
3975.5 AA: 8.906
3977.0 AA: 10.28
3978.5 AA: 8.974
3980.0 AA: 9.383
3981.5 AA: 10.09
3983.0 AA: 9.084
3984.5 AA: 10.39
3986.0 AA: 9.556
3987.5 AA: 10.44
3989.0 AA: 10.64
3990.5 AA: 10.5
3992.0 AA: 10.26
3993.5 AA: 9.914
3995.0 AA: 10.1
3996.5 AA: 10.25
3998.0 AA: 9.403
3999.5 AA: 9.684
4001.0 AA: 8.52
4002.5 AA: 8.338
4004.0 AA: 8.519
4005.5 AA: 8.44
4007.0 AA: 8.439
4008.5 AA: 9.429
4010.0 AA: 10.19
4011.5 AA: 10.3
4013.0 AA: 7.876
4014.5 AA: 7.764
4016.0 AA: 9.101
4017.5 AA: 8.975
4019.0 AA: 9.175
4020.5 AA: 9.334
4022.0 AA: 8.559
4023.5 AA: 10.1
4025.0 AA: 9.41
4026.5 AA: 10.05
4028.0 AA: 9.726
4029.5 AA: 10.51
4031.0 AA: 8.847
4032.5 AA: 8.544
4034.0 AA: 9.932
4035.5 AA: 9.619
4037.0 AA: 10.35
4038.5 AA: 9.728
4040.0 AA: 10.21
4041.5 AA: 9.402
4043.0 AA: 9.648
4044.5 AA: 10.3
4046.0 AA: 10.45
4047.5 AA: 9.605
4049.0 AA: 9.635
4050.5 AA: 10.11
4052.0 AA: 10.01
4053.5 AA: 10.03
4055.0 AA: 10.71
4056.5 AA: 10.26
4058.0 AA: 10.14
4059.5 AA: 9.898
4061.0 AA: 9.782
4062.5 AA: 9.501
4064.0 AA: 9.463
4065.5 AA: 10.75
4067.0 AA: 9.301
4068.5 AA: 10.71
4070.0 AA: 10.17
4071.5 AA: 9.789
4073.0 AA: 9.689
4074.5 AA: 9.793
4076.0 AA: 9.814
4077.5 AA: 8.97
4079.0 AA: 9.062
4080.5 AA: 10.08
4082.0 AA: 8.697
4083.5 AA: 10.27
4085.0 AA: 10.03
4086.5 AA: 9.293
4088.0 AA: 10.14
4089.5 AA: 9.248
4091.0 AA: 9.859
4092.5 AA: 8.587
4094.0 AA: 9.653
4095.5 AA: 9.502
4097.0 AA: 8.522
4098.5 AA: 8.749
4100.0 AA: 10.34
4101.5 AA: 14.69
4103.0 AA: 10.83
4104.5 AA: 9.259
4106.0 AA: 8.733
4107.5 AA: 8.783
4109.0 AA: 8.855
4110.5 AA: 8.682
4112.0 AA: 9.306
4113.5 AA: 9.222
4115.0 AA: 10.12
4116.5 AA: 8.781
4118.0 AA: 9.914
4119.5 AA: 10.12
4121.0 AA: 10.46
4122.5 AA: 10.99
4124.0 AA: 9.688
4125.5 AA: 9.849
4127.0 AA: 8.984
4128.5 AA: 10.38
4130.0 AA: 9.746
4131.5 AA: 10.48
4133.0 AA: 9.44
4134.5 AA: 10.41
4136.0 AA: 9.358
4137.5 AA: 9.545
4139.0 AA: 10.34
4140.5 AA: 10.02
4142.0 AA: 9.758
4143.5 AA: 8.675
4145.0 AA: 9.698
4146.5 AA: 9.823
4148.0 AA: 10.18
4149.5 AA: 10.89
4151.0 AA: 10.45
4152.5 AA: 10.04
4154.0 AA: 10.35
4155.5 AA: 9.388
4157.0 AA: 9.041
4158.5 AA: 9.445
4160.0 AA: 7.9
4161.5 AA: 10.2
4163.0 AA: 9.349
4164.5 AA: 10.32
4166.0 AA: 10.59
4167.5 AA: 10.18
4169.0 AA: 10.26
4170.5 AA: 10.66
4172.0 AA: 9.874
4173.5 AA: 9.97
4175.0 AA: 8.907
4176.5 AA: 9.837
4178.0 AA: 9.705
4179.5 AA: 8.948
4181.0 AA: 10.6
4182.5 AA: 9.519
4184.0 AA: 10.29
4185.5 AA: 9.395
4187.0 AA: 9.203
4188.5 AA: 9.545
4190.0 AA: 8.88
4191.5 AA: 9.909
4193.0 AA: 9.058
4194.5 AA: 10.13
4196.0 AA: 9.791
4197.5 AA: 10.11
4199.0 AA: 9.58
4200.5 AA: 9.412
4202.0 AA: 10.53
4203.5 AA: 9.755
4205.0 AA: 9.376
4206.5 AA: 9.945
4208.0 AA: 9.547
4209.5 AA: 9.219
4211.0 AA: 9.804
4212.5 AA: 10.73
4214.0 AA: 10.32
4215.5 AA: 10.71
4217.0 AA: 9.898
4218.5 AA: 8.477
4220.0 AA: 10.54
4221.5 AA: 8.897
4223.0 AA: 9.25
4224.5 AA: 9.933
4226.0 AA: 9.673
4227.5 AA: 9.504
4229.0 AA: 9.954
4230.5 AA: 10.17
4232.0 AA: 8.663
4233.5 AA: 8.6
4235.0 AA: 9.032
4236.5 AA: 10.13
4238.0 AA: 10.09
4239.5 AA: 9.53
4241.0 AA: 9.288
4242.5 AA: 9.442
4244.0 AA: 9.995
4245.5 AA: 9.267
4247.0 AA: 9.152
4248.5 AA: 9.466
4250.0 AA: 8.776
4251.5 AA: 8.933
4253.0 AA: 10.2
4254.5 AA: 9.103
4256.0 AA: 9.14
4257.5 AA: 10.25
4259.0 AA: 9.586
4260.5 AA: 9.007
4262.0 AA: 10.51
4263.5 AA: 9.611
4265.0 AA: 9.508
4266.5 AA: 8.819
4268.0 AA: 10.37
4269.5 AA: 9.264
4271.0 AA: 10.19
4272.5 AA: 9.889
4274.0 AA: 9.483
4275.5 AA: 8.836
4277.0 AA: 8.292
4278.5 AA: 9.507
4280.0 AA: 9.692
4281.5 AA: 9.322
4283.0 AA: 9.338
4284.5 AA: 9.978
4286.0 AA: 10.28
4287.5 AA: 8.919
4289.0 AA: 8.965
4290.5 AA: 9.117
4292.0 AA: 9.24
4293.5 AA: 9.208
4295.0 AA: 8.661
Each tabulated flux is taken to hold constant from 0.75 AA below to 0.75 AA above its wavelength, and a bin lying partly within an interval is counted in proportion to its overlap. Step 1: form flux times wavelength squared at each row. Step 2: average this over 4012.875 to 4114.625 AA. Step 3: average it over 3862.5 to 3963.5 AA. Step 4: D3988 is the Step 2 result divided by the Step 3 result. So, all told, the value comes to 1.03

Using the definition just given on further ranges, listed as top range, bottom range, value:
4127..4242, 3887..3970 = 1.10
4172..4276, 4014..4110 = 1.07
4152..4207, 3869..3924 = 1.11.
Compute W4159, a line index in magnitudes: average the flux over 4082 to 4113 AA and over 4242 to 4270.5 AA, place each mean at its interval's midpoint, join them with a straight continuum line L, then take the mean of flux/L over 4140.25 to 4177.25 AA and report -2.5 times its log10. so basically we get -0.027 mag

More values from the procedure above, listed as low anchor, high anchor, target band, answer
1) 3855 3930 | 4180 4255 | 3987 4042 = 0.06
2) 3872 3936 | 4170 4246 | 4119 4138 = -0.03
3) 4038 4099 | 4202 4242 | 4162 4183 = -0.02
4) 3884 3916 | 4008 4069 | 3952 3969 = 0.03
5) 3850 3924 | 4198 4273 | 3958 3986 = 0.05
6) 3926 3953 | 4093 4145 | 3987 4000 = -0.03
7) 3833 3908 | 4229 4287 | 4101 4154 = -0.02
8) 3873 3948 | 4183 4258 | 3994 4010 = 0.08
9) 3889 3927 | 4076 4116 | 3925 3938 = 0.05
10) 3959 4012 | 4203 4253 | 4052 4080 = -0.03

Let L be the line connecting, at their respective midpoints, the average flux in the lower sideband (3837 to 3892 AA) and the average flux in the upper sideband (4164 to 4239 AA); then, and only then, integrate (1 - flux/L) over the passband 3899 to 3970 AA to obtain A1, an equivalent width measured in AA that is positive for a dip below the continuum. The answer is 0.7 AA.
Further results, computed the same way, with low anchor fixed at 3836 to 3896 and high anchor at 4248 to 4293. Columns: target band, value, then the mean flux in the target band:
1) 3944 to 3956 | 0.3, 9.75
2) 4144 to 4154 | -0.5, 10.2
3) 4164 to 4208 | -1.0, 9.8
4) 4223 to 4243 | 0.0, 9.53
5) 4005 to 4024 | 1.6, 9.05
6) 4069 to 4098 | 0.6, 9.54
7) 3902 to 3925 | -0.7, 10.3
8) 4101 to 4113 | -0.1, 9.78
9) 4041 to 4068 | -0.4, 9.96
